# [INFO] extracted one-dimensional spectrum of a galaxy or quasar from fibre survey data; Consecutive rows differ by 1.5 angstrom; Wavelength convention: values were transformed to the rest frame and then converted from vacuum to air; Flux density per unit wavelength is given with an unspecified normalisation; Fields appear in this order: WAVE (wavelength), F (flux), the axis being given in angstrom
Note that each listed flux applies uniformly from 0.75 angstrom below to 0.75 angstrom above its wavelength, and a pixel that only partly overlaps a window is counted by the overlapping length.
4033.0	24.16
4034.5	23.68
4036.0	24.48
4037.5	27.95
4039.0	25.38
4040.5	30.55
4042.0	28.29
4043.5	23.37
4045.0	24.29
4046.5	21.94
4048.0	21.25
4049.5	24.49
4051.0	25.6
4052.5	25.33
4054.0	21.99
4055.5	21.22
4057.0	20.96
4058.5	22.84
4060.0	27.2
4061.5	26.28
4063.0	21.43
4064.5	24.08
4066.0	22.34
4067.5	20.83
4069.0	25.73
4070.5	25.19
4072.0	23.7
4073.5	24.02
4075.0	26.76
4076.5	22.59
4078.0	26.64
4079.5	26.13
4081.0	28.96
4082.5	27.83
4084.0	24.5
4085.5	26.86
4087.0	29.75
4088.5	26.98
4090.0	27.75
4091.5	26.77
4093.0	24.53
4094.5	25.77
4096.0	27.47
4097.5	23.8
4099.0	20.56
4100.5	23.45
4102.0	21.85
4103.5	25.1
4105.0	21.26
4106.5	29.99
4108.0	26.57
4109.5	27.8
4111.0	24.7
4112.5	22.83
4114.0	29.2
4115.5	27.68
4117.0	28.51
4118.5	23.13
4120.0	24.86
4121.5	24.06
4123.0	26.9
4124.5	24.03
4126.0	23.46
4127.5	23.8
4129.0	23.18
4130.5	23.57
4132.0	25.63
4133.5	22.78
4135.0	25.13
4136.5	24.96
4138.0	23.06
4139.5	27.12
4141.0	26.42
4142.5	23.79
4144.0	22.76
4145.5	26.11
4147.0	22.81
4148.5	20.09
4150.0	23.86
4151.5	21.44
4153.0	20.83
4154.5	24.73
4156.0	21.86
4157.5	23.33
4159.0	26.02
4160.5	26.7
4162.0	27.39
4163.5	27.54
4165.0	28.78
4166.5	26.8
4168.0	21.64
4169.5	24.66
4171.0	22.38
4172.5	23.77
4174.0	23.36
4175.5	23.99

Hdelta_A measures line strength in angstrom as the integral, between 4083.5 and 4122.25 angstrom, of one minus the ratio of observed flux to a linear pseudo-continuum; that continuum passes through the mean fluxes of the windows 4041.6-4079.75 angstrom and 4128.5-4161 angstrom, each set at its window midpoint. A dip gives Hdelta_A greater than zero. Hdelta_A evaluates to -2.7 angstrom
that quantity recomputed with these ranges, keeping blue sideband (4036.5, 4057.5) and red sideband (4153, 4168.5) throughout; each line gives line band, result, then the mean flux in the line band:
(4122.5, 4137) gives 0.47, 24.3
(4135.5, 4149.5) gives 0.58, 24.1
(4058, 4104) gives -0.64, 25.1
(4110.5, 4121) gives -0.35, 25.8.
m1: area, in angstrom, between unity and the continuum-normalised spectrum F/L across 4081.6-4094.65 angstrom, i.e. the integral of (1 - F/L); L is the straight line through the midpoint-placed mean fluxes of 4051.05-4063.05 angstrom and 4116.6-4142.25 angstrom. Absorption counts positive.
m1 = -1.5 angstrom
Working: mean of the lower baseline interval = 23.6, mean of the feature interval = 26.8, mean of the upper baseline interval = 24.7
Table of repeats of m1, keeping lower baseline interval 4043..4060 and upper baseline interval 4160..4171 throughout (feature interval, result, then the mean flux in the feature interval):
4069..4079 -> -0.49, 24.9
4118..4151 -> 1.37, 24.1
